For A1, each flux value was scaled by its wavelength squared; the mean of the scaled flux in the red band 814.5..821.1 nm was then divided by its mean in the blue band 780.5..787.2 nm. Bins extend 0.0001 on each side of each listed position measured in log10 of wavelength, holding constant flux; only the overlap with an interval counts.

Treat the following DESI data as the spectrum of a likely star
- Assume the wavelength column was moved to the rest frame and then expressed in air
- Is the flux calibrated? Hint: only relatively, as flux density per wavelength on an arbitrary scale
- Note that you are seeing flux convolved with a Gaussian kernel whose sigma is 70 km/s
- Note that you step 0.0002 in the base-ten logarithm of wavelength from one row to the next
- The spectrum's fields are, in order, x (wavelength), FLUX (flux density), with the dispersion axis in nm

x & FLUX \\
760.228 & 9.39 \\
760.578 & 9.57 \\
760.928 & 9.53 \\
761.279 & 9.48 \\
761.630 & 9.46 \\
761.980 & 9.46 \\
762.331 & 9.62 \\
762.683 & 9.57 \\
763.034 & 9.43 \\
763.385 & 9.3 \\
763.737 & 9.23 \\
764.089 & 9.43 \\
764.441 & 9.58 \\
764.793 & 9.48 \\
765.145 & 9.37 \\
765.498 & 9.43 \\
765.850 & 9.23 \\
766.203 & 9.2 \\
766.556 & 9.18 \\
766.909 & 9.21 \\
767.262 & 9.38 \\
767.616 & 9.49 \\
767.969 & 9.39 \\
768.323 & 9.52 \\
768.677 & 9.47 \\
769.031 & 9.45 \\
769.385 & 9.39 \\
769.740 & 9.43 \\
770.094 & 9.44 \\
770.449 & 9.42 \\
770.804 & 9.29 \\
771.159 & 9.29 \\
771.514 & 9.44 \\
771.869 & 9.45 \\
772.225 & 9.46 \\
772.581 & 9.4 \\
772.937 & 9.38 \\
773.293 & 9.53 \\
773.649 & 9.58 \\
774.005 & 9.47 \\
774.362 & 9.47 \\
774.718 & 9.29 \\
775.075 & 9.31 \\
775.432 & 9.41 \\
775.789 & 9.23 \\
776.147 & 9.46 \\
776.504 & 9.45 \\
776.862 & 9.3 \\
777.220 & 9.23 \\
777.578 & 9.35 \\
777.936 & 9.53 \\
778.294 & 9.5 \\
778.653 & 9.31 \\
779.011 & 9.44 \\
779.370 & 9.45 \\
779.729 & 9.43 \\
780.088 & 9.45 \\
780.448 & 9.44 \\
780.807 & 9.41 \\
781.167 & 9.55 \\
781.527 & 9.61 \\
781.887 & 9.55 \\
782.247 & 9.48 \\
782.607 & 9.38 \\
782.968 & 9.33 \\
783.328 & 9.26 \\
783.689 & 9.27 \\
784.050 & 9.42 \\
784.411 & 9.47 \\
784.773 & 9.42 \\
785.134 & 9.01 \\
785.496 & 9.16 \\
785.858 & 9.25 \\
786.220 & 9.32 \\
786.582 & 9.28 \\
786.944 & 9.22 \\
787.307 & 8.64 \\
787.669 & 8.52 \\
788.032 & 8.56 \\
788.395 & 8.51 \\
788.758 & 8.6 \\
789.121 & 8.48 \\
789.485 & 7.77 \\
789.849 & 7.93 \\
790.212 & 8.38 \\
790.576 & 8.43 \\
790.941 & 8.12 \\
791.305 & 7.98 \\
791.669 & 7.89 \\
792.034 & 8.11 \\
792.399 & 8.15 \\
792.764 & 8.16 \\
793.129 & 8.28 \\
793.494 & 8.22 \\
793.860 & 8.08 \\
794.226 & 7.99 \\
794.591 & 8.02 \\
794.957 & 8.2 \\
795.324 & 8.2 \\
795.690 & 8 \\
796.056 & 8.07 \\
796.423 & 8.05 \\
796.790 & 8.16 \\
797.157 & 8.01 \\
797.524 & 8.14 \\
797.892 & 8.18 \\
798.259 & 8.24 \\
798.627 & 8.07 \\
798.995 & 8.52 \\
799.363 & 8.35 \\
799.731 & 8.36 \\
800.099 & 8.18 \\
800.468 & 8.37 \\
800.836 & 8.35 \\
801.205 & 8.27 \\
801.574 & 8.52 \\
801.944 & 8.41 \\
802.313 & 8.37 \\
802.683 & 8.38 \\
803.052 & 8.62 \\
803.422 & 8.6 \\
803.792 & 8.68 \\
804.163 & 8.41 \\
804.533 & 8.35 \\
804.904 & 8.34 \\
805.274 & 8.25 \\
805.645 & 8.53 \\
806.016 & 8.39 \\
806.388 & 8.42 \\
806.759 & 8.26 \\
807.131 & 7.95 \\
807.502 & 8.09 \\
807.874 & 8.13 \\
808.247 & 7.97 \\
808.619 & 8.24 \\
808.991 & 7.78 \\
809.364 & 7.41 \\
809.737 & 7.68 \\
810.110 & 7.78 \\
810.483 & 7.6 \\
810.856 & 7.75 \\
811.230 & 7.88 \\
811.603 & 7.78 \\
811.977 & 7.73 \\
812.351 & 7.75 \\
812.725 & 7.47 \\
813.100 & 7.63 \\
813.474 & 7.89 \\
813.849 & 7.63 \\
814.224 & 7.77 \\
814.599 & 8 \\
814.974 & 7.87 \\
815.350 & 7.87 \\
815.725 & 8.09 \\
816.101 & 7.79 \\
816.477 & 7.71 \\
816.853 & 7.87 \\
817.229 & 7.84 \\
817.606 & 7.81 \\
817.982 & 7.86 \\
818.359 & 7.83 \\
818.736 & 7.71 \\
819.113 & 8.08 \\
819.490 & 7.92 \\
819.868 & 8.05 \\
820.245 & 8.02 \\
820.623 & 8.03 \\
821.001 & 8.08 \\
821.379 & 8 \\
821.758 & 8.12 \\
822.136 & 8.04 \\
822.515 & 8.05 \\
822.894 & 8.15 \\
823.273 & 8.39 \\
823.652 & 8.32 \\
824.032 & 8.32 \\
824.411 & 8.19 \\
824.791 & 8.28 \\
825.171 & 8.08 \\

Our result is 0.92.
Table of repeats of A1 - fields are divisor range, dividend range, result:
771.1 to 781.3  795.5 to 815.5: 0.93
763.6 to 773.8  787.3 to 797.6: 0.93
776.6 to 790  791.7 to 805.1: 0.94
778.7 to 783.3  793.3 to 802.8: 0.91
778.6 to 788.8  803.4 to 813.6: 0.92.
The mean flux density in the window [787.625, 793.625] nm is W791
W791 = 8.23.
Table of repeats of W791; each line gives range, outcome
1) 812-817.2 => 7.79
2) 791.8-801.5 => 8.18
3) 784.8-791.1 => 8.68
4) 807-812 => 7.84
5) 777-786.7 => 9.38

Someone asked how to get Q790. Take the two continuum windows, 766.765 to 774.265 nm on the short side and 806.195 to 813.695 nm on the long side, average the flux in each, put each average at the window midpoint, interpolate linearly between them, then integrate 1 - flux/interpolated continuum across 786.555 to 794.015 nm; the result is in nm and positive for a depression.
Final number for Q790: 0.27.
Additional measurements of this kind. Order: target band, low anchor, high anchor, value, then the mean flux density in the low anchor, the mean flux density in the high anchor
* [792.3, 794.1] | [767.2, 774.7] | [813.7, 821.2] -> 0.108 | 9.43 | 7.89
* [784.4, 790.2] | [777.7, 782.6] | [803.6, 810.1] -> 0.212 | 9.47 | 8.16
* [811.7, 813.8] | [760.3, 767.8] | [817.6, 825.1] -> 0.147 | 9.41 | 8.07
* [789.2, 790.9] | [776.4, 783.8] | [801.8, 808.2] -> 0.159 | 9.42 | 8.35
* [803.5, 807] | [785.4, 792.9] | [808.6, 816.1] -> -0.180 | 8.49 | 7.77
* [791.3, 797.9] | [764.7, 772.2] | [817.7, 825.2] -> 0.479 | 9.38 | 8.07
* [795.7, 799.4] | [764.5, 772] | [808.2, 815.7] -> 0.063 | 9.38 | 7.78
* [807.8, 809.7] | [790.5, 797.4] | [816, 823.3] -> 0.035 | 8.11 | 7.96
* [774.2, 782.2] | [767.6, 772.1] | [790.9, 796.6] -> -0.415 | 9.42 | 8.1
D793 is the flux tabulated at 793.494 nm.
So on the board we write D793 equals 8.22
